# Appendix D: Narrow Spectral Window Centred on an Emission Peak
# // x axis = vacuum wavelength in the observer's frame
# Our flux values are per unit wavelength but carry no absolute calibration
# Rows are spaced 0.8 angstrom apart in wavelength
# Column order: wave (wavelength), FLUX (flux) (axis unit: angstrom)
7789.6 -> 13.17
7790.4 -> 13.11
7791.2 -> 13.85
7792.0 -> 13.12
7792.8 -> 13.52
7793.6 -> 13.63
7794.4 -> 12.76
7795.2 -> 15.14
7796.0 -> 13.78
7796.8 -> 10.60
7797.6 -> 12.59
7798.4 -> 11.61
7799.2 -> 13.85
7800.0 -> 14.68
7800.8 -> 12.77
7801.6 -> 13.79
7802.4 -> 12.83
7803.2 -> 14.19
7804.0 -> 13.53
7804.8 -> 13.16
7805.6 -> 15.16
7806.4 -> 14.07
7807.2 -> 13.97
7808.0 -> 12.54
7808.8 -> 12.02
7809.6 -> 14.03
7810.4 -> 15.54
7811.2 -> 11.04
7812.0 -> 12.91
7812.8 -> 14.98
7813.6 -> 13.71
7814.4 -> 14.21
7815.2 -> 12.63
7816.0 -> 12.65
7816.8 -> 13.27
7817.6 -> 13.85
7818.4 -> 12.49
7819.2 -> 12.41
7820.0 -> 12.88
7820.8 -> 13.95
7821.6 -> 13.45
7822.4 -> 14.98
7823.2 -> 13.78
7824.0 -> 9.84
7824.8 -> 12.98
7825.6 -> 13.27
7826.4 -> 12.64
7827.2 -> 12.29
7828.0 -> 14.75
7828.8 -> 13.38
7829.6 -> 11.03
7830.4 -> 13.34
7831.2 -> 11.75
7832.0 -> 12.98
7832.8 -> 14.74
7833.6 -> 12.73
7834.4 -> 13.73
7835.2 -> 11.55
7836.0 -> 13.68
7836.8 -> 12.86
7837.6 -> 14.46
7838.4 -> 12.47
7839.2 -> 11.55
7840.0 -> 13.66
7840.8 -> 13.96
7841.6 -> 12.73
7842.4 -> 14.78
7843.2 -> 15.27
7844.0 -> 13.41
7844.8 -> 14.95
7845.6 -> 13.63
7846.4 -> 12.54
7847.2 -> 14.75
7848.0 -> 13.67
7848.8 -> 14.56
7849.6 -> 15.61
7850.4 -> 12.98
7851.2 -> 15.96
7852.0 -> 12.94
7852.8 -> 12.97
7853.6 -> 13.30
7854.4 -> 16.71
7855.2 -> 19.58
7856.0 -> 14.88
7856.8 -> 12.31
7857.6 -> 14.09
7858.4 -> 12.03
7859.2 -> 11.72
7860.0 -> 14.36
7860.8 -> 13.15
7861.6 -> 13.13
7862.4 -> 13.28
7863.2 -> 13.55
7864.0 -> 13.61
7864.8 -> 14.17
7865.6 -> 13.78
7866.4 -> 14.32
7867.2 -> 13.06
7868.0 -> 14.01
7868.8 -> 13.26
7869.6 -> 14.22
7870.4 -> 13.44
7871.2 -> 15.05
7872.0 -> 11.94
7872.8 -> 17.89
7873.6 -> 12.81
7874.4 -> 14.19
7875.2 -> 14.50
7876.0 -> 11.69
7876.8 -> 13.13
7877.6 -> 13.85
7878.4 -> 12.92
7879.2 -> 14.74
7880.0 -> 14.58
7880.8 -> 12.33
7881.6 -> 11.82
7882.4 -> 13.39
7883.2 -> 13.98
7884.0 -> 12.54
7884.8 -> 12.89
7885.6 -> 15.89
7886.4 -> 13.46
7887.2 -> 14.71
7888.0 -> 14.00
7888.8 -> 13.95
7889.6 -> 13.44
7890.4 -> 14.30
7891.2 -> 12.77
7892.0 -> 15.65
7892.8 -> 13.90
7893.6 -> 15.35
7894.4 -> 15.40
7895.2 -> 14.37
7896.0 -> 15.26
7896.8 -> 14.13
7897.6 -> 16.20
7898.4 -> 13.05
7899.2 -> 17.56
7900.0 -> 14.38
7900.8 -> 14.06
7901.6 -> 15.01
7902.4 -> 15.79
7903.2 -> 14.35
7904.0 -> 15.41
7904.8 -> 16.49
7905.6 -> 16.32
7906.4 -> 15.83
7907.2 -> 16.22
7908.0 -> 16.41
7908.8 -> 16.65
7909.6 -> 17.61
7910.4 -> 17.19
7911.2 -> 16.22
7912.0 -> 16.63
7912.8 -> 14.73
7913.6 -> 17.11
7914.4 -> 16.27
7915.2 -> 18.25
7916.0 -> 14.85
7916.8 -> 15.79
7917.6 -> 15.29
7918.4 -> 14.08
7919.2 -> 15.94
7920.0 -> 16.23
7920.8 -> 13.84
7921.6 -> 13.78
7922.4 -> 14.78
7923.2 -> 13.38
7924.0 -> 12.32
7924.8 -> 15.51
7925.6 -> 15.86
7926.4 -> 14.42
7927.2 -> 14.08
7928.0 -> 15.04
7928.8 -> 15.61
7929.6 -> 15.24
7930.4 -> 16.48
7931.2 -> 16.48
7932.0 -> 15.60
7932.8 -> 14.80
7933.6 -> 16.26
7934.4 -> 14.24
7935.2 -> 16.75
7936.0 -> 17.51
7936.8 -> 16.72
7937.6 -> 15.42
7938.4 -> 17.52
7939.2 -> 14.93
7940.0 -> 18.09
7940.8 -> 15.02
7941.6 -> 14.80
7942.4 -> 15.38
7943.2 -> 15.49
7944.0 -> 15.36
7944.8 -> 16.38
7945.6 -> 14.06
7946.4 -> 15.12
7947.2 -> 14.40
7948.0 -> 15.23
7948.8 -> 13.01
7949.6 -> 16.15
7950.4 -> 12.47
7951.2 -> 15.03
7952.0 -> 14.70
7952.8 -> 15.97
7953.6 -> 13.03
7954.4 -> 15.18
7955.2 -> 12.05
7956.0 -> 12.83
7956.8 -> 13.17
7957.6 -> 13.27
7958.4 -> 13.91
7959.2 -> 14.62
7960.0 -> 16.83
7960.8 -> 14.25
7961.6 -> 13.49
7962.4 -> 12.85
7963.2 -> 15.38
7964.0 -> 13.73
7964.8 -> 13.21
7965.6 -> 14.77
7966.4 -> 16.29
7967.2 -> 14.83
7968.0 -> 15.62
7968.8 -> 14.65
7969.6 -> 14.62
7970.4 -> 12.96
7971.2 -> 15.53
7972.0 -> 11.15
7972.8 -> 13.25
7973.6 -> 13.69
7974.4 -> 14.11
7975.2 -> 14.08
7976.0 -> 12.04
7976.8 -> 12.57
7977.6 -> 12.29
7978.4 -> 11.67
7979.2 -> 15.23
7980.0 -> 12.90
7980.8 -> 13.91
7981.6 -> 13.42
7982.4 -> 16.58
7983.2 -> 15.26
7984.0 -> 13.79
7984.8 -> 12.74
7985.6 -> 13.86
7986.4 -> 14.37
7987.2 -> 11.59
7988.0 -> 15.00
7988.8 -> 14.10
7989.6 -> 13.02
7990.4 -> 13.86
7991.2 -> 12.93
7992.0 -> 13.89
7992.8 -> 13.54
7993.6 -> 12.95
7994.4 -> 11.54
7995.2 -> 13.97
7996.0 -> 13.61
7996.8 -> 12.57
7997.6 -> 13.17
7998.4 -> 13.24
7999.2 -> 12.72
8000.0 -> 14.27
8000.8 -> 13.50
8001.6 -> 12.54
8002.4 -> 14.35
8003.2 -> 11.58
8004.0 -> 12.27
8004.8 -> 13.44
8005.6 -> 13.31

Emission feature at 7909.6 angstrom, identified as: H-alpha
